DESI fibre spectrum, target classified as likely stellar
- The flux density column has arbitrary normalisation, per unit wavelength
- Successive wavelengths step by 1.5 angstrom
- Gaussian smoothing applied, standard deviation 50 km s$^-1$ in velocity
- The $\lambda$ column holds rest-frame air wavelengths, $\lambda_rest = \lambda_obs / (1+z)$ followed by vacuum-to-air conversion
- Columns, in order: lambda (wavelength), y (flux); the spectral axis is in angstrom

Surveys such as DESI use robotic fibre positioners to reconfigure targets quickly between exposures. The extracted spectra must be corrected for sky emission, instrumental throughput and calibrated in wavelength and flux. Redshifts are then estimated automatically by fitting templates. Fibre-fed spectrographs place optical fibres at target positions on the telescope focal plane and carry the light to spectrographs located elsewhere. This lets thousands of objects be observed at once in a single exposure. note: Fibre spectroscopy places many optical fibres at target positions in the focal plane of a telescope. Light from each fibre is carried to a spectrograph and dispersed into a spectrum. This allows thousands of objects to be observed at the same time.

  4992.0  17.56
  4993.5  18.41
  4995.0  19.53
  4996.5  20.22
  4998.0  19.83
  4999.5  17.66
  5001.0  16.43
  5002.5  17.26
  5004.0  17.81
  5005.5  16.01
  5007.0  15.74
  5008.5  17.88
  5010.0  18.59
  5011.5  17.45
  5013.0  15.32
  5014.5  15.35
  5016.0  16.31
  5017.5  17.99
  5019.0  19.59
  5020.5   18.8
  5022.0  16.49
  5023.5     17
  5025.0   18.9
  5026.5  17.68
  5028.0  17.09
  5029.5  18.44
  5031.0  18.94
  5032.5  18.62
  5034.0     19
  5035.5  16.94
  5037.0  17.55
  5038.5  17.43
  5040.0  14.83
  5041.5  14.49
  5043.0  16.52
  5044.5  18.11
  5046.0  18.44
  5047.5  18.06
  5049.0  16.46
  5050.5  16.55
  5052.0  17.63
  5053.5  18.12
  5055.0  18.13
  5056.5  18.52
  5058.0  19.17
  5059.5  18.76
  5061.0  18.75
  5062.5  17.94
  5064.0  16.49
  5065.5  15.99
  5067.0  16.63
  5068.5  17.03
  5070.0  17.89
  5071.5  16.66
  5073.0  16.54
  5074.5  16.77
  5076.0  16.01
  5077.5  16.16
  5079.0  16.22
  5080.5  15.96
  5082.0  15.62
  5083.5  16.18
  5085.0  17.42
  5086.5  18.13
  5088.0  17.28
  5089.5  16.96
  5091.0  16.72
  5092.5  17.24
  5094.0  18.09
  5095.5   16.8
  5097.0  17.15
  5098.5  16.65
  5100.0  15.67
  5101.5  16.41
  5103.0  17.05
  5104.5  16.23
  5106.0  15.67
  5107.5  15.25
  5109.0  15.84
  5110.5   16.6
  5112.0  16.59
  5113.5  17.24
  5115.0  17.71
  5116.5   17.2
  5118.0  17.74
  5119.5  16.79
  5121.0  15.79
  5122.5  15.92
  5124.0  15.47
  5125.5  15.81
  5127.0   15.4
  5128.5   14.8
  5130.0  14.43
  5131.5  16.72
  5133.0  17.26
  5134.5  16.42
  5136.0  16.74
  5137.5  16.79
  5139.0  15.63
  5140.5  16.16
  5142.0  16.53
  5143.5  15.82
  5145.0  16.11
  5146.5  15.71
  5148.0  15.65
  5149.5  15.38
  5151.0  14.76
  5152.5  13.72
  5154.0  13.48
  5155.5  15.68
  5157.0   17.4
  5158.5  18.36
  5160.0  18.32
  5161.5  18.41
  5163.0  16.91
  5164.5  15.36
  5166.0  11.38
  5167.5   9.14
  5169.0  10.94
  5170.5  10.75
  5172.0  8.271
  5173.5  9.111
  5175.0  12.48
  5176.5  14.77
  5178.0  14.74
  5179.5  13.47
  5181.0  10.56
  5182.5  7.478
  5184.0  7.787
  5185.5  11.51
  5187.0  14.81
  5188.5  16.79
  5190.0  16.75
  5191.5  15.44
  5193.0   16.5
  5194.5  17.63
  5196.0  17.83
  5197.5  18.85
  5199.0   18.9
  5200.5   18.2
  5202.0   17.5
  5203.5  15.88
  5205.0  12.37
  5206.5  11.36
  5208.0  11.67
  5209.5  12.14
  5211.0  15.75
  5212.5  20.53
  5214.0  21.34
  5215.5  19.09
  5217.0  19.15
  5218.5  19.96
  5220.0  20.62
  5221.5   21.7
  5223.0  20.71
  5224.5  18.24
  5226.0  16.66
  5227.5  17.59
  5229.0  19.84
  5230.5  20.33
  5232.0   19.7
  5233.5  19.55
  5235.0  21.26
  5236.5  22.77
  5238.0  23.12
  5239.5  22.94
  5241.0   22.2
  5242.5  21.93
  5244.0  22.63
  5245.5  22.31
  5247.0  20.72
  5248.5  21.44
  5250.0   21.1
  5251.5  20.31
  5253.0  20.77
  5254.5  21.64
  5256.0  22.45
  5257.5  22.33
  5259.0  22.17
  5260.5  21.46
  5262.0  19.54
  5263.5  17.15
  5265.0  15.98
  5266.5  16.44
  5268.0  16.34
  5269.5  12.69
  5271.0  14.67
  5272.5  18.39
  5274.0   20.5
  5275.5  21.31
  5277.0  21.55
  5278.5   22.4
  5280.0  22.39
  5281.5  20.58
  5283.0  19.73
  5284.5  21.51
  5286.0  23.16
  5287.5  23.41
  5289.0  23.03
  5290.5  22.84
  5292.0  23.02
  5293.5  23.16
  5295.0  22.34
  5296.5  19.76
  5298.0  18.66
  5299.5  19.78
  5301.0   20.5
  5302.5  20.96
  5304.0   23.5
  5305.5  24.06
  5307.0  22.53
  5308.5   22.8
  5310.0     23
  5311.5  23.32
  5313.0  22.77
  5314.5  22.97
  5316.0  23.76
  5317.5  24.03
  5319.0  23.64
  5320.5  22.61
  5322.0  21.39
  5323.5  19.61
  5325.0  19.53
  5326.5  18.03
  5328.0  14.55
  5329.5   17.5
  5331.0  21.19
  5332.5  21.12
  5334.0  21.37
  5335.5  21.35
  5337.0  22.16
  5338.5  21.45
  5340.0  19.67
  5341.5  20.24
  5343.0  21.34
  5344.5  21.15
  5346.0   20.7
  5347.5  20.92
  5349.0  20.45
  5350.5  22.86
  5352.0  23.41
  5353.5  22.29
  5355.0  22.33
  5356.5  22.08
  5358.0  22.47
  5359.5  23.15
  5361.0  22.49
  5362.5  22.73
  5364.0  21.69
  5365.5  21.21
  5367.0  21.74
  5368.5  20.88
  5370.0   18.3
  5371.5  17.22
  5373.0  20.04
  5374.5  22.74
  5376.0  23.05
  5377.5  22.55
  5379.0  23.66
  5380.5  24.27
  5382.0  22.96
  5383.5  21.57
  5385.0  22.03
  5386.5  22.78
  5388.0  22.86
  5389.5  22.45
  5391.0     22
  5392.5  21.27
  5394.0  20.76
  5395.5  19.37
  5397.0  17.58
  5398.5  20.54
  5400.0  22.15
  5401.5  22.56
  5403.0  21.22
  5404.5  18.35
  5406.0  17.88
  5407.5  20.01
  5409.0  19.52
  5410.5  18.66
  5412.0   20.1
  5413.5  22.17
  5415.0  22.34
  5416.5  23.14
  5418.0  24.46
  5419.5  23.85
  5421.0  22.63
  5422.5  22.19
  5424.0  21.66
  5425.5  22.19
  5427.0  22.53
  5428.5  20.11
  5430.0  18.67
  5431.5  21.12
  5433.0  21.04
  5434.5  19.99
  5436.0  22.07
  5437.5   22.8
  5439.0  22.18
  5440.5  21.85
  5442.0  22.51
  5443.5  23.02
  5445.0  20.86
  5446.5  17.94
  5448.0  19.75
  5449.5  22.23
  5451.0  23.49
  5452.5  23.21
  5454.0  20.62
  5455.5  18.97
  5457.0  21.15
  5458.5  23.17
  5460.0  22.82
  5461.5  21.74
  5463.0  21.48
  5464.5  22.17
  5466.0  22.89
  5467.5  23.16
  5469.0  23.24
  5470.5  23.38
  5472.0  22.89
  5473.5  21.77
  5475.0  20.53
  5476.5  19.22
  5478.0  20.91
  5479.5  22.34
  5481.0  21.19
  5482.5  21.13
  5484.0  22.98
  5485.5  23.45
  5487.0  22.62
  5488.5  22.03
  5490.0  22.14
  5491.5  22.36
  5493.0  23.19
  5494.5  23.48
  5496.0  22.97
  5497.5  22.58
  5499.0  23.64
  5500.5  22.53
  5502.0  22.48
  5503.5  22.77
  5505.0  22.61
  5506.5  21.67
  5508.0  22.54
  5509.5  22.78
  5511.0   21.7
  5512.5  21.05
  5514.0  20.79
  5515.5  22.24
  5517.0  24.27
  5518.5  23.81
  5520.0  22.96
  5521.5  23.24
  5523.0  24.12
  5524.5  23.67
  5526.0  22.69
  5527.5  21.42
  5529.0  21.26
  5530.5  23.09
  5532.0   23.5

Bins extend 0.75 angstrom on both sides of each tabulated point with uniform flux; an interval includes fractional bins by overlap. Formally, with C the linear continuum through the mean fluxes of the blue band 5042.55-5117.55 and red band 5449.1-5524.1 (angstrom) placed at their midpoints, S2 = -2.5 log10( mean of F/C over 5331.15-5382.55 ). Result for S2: -0.05 mag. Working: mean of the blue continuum 17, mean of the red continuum 22.3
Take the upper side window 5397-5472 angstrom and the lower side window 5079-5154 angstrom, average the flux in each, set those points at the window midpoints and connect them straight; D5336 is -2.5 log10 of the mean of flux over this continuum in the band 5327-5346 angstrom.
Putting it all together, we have -0.018 mag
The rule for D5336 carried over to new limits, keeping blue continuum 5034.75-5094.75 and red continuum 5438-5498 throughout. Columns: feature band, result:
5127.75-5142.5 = 0.116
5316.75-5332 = 0.001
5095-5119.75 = 0.064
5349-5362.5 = -0.095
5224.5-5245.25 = -0.086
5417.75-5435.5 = -0.007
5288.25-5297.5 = -0.123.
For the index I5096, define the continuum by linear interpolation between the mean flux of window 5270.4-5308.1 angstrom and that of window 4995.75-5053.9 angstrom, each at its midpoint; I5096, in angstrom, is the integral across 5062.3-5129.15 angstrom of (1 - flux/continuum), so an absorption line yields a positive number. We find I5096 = 7.0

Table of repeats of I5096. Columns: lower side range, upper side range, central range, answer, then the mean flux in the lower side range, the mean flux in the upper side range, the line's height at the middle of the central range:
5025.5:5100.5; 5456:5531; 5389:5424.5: 0.41 angstrom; 17.2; 22.4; 21.4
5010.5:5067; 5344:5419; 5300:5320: -2.15 angstrom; 17.5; 21.5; 20.6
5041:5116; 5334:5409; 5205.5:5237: 1.08 angstrom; 17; 21.4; 19.1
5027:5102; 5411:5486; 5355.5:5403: -1.53 angstrom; 17.2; 21.8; 21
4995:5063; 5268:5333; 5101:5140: 5.20 angstrom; 17.6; 21.1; 18.8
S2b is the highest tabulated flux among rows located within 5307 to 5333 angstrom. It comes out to 24.03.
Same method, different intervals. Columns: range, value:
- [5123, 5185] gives 18.41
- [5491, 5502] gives 23.64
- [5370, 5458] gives 24.46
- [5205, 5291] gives 23.41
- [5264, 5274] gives 20.5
